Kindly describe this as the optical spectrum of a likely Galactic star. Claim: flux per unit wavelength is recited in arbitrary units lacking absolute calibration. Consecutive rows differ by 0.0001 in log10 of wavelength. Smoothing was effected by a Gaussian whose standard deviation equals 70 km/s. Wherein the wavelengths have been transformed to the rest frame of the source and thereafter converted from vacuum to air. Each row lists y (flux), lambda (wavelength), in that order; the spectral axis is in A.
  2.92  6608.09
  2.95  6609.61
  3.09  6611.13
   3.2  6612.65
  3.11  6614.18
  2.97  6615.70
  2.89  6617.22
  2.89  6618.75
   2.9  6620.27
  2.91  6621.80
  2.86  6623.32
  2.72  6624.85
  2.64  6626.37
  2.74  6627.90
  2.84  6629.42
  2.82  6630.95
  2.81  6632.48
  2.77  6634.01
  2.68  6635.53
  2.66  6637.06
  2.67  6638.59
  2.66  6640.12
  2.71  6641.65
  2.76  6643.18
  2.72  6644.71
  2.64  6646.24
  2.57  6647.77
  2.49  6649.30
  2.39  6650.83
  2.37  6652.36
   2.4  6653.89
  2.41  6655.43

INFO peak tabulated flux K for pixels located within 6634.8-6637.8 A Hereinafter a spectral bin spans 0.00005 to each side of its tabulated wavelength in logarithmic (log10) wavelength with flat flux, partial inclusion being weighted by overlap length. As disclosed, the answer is 2.68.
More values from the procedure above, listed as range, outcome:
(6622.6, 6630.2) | 2.86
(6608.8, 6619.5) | 3.2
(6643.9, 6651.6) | 2.72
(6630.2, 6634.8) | 2.82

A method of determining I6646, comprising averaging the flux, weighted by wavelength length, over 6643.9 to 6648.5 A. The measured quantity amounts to 2.65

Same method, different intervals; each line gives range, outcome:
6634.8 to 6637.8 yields 2.67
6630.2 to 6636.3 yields 2.77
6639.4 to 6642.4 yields 2.68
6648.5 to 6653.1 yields 2.42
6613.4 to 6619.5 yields 2.96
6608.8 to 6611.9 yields 3.03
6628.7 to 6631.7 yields 2.83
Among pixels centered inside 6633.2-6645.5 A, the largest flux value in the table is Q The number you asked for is 2.77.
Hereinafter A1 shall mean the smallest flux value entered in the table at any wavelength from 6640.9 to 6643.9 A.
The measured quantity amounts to 2.71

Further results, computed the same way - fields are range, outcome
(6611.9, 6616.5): 2.97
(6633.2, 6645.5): 2.66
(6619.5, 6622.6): 2.9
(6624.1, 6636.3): 2.64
